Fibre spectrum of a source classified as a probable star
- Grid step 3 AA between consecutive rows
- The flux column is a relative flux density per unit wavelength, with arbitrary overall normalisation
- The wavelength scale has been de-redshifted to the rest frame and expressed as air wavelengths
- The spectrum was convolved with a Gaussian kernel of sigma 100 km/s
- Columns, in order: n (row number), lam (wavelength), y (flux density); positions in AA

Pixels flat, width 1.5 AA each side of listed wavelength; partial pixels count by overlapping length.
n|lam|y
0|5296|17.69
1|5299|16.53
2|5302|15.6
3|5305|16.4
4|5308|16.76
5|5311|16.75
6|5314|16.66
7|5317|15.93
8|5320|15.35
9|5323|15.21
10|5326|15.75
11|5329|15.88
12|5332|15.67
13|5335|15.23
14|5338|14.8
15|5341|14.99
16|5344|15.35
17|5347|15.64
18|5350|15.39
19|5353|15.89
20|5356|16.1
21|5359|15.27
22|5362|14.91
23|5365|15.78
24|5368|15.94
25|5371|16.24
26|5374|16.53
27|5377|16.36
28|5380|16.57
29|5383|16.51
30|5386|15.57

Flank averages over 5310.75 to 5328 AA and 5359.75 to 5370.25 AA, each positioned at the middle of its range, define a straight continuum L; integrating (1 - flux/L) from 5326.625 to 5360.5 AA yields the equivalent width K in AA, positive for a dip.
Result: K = 0.5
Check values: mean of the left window 15.9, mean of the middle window 15.5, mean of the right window 15.6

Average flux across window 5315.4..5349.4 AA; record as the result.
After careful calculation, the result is 15.4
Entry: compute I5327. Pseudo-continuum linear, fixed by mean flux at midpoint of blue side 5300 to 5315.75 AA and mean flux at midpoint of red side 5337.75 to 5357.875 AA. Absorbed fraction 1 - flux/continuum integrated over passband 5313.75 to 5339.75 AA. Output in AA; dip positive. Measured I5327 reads 0.71 AA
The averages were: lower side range 16.4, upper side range 15.5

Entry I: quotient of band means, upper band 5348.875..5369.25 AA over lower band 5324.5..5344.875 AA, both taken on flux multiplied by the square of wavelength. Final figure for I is 1.02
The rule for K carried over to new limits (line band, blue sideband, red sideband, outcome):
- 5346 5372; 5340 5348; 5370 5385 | 0.23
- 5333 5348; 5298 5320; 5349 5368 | 0.61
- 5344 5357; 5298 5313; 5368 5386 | 0.53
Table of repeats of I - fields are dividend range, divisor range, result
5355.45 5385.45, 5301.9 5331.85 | 1.02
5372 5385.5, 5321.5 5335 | 1.07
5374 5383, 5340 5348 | 1.09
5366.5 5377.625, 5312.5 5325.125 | 1.05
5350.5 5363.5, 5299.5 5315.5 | 0.96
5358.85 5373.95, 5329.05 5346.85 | 1.04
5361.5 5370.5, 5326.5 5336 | 1.02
